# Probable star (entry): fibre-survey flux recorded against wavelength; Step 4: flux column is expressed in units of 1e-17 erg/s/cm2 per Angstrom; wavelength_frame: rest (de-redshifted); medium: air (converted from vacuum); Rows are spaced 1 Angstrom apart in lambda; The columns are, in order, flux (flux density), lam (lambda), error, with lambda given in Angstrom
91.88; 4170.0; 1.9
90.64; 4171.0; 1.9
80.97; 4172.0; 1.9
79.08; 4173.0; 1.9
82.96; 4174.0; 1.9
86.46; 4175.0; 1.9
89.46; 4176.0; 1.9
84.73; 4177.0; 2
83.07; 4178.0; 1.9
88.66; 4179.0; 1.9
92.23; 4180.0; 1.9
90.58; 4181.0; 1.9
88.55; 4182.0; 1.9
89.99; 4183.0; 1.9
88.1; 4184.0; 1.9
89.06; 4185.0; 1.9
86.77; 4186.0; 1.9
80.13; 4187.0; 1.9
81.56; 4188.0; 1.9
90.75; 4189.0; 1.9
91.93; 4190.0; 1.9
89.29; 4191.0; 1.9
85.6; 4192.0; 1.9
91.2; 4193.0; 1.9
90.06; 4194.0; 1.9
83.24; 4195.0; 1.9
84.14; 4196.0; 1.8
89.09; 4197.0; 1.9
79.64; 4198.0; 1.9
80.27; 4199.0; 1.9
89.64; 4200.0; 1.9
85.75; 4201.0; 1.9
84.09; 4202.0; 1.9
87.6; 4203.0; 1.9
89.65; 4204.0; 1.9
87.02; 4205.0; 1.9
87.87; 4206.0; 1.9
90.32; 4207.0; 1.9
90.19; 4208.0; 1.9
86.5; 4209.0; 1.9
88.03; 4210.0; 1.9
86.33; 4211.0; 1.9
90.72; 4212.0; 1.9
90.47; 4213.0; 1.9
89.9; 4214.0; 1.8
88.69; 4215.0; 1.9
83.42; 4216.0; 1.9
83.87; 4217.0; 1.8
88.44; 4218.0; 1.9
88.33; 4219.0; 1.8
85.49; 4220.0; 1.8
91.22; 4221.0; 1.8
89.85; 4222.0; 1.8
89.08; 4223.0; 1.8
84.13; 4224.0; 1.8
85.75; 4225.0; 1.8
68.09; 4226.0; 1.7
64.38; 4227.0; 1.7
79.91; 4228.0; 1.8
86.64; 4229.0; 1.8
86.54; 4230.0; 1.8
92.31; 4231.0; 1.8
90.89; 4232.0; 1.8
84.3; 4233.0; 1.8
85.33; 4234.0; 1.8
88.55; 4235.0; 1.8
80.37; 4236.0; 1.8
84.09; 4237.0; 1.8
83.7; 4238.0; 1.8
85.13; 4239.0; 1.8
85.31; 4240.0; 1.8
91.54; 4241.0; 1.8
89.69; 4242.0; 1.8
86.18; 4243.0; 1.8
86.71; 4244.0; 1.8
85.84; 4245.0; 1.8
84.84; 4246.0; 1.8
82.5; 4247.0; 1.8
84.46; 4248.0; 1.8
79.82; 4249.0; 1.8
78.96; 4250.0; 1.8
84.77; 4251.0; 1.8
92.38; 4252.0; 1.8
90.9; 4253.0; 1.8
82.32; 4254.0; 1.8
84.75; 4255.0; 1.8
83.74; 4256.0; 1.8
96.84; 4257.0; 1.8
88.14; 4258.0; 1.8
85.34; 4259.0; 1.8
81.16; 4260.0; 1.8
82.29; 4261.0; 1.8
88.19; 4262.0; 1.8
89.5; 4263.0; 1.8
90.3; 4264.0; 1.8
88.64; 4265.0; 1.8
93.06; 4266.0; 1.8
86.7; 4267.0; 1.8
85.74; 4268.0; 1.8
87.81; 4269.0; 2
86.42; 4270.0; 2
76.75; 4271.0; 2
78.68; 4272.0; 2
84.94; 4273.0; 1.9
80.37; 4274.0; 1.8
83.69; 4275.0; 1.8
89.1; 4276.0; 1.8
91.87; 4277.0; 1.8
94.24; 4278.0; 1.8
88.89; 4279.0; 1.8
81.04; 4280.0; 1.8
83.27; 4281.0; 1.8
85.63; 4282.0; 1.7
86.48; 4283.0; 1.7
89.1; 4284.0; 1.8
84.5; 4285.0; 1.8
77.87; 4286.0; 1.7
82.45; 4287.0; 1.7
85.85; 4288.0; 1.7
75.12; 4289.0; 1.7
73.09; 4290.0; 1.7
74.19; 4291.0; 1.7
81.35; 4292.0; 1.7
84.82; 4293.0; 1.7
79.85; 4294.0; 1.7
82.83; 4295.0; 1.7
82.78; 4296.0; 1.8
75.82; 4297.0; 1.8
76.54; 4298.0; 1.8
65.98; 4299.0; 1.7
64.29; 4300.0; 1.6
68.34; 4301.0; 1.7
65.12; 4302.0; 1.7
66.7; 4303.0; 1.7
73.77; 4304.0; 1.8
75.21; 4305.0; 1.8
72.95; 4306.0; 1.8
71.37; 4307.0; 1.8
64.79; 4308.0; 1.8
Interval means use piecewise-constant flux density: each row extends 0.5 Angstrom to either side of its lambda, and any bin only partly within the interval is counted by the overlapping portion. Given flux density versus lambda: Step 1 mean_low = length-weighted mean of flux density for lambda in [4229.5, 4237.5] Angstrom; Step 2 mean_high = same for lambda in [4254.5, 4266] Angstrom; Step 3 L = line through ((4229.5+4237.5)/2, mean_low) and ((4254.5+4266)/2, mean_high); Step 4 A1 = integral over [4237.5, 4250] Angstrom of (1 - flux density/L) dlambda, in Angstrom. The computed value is 0.2 Angstrom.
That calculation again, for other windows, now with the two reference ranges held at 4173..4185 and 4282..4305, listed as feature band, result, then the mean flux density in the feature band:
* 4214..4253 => -1.2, 85.2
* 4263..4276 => -1.0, 85.6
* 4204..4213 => -0.4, 88.6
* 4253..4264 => -0.9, 86.6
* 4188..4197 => -0.2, 87.9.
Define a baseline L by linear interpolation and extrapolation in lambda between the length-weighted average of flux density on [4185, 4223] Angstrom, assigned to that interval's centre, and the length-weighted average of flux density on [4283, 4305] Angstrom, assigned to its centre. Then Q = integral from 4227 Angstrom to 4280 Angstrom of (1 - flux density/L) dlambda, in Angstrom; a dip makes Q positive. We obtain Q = -2.88 Angstrom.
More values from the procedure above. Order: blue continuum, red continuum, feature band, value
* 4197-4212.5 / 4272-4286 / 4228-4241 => 0.1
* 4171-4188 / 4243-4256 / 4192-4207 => -0.1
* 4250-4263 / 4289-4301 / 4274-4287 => -1.0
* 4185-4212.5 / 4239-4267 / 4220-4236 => 0.4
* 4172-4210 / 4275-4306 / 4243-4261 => -0.7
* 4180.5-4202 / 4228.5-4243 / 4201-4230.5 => 0.3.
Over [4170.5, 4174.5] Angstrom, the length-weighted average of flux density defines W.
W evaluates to 83.4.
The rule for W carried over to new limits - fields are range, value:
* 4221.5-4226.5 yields 83.4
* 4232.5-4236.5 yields 84.6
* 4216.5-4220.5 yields 86.5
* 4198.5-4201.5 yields 85.2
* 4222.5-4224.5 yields 86.6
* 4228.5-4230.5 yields 86.6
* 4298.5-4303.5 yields 66.1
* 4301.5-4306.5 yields 70.7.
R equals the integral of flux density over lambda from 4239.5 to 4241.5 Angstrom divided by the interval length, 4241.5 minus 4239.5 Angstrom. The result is 88.4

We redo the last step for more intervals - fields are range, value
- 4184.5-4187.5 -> 85.3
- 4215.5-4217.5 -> 83.6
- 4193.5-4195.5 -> 86.7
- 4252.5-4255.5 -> 86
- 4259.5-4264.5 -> 86.3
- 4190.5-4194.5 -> 89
